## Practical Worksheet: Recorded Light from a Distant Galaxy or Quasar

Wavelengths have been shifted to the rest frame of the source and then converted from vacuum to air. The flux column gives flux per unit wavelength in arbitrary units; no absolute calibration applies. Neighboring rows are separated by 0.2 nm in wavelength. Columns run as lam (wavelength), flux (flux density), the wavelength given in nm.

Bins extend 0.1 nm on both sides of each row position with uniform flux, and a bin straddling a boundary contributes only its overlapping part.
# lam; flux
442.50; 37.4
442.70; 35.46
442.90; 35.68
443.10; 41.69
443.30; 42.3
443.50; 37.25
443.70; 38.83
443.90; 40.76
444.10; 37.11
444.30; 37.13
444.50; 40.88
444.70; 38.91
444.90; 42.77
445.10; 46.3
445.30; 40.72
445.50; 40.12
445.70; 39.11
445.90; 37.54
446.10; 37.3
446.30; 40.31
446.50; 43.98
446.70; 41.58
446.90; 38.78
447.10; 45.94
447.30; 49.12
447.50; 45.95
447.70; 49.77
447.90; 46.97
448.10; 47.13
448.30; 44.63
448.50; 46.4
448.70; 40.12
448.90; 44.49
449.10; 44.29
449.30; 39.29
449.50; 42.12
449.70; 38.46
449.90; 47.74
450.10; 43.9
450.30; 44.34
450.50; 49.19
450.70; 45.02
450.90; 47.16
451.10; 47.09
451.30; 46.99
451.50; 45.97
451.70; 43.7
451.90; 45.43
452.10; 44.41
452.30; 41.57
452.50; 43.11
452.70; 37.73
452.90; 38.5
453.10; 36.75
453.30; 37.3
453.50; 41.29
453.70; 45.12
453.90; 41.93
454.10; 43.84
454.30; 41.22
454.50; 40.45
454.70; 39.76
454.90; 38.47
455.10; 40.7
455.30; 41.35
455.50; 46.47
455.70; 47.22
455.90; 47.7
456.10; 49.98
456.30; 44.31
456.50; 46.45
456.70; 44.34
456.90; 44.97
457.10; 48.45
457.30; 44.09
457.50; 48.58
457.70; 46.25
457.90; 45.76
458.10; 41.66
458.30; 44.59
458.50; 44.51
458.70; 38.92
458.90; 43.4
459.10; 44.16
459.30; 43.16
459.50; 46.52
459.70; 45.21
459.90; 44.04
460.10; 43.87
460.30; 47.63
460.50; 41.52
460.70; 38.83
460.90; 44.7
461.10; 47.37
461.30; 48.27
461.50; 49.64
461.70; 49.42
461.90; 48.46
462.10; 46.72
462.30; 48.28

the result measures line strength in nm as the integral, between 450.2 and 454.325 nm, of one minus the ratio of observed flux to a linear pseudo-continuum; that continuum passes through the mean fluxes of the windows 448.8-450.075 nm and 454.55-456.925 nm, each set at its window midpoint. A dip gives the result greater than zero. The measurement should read 0.02 nm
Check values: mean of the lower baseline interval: 42.8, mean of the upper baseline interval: 44.2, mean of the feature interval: 43.3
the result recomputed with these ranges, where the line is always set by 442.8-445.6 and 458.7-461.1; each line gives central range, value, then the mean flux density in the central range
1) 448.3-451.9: -0.26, 44.5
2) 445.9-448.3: -0.19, 44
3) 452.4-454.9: 0.11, 40.5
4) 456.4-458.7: -0.10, 45.1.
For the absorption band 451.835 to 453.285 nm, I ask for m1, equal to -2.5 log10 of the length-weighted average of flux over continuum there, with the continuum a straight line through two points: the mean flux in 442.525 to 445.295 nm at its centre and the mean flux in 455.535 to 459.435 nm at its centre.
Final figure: 0.06 mag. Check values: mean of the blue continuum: 39.6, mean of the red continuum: 45.2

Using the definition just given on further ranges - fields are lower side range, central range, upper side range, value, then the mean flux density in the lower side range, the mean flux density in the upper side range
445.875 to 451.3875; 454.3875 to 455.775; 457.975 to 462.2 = 0.066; 44.2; 44.9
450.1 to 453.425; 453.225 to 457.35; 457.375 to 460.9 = 0.002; 43.4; 44.1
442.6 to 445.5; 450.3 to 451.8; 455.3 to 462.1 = -0.095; 39.7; 45.4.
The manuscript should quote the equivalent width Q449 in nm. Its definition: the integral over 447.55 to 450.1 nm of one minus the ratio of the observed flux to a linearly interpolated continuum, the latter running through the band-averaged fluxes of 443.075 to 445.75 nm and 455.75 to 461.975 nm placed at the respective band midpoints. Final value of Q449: -0.15 nm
